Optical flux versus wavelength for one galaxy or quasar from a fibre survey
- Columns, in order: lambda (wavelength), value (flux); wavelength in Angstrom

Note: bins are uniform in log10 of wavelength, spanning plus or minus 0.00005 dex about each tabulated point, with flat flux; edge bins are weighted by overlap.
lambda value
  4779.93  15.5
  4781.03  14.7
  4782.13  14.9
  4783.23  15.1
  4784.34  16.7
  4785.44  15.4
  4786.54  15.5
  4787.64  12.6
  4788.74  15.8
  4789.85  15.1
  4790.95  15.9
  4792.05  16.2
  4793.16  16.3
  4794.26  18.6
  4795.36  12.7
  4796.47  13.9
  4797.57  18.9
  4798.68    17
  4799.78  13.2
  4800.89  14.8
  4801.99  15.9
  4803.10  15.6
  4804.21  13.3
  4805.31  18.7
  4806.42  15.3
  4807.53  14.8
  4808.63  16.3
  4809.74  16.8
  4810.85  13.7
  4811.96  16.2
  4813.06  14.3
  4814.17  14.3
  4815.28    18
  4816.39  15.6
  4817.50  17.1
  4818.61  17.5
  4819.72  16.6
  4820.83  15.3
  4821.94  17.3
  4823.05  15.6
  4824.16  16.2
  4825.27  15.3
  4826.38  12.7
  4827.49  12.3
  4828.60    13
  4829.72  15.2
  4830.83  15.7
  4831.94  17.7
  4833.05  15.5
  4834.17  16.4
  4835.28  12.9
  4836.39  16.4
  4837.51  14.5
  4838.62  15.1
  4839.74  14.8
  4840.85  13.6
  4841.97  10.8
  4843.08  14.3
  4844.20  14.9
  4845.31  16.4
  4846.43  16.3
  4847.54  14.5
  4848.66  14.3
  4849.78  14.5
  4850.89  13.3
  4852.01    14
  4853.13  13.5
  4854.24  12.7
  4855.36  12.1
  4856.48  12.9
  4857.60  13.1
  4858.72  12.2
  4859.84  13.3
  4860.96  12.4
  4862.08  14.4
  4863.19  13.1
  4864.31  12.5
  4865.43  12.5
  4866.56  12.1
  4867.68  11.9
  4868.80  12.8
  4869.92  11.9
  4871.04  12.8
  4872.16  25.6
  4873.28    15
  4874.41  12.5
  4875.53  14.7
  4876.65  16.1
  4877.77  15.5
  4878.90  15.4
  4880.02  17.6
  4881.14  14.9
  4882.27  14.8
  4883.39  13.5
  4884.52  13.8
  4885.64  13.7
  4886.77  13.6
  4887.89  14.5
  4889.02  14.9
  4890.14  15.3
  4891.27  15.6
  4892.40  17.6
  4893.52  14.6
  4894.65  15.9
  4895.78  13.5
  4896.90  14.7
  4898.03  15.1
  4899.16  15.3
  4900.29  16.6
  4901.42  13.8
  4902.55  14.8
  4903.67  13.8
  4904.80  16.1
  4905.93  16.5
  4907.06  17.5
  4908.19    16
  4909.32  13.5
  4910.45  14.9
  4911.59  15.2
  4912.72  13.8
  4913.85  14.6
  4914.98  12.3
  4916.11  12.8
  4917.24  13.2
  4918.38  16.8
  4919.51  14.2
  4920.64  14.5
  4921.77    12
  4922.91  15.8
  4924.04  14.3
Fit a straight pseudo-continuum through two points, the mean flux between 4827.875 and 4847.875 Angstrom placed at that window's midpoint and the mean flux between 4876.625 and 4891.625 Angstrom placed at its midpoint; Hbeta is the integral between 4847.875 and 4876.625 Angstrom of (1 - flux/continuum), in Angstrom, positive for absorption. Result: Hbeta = 2.36 Angstrom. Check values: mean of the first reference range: 14.9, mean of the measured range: 13.7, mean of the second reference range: 14.9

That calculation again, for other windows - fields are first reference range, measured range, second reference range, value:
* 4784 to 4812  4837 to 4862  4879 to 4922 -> 2.3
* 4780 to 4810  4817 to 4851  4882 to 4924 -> 0.4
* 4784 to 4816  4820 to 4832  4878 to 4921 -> 0.3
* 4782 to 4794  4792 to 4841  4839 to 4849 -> -1.7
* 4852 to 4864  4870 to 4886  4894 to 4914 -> -1.6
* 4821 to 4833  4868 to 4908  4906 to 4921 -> -1.0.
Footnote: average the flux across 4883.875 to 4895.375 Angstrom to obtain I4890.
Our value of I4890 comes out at 14.9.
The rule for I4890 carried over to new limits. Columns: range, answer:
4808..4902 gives 14.7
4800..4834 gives 15.5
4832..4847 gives 14.9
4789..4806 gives 15.7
